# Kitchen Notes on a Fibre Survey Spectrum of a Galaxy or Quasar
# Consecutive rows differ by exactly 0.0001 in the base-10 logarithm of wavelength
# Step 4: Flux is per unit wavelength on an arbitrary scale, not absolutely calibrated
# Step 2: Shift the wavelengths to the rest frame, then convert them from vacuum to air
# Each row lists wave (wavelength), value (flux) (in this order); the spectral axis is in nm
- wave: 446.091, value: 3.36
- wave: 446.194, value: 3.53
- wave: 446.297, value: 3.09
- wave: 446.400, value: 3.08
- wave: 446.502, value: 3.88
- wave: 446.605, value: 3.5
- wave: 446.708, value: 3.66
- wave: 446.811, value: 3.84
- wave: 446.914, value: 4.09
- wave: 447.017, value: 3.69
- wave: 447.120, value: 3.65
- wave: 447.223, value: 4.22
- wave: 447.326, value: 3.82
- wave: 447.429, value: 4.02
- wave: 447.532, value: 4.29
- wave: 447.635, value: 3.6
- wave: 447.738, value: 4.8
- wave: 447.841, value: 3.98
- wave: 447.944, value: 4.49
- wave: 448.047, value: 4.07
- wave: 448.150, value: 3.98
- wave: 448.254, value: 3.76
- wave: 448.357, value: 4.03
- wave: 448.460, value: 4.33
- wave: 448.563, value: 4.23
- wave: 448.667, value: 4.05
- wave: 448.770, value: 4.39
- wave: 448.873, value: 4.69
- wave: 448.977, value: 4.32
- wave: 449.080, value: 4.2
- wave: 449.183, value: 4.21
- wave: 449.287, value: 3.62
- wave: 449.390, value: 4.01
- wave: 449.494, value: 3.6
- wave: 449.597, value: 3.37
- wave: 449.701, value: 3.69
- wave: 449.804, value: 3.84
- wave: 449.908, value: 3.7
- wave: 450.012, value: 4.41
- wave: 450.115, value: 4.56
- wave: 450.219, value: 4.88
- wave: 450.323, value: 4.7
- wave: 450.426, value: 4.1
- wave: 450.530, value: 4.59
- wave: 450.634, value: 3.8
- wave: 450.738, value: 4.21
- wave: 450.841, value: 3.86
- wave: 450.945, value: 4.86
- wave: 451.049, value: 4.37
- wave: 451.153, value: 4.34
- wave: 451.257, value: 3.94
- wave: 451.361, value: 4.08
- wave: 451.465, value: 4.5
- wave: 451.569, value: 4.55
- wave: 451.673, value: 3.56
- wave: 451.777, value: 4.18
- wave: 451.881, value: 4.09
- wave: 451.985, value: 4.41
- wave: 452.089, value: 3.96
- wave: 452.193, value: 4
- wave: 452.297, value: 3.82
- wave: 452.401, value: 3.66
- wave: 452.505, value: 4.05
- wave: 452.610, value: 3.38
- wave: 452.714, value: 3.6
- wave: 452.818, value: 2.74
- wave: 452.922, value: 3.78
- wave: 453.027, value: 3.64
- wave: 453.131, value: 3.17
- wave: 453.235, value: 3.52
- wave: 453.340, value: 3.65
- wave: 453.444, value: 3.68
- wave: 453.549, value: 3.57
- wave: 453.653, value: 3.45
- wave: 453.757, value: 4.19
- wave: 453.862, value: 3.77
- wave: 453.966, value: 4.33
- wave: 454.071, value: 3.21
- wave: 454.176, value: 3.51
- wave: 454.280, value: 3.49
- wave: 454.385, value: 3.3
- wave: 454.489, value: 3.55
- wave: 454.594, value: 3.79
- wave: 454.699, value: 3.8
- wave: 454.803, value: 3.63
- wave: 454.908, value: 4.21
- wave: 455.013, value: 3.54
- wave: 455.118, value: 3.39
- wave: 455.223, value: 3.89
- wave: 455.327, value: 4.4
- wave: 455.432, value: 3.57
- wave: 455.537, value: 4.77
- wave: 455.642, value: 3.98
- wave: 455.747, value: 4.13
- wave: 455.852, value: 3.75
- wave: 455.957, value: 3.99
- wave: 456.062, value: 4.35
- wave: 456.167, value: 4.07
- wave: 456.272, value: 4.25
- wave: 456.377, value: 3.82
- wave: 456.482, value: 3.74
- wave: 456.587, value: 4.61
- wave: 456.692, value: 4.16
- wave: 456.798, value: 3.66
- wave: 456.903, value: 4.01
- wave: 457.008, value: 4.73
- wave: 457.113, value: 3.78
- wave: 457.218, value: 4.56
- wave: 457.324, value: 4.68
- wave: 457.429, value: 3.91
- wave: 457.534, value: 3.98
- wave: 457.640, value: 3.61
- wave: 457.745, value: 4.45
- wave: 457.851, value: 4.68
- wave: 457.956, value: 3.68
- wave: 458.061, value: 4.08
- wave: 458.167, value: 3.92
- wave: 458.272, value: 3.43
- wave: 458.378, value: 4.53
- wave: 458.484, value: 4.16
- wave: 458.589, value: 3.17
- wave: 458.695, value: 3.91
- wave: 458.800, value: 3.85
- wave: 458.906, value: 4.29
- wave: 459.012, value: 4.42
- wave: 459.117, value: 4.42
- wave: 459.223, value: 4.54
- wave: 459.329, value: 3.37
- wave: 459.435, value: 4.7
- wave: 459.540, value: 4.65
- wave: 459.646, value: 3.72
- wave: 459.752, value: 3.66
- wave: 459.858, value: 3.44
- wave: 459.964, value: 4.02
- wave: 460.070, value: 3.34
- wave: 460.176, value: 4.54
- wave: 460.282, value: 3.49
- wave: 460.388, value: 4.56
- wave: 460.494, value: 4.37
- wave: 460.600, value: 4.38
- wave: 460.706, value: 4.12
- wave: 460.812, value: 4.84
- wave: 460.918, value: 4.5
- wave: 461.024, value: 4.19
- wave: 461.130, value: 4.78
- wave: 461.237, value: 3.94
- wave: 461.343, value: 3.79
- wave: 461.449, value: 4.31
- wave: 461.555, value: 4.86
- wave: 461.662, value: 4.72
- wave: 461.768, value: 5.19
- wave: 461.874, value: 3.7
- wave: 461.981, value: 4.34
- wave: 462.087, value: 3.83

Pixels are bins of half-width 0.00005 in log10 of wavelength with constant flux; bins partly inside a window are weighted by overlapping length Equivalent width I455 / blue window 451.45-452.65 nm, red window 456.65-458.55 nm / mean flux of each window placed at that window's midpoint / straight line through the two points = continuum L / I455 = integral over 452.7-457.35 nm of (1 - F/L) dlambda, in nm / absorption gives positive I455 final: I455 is 0.24 nm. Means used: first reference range 4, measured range 3.85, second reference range 4.1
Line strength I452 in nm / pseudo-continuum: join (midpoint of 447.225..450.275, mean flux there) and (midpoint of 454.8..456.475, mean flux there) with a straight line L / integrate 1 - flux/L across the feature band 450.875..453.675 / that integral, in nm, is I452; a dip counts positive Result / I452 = 0.12 nm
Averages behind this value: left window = 4.1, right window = 3.99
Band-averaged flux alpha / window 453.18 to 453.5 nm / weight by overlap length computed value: 3.61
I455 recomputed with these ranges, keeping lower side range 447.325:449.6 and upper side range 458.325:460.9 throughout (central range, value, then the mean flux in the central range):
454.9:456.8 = 0.04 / 4.02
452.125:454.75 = 0.31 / 3.63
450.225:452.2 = -0.06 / 4.24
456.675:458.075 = -0.01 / 4.14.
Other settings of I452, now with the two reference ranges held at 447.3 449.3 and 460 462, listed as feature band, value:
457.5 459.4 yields 0.11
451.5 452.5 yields 0.04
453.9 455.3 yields 0.18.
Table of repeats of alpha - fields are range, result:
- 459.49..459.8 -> 4.01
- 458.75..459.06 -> 4.18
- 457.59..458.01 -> 4.11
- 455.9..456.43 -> 4.09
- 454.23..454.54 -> 3.45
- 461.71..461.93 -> 4.45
